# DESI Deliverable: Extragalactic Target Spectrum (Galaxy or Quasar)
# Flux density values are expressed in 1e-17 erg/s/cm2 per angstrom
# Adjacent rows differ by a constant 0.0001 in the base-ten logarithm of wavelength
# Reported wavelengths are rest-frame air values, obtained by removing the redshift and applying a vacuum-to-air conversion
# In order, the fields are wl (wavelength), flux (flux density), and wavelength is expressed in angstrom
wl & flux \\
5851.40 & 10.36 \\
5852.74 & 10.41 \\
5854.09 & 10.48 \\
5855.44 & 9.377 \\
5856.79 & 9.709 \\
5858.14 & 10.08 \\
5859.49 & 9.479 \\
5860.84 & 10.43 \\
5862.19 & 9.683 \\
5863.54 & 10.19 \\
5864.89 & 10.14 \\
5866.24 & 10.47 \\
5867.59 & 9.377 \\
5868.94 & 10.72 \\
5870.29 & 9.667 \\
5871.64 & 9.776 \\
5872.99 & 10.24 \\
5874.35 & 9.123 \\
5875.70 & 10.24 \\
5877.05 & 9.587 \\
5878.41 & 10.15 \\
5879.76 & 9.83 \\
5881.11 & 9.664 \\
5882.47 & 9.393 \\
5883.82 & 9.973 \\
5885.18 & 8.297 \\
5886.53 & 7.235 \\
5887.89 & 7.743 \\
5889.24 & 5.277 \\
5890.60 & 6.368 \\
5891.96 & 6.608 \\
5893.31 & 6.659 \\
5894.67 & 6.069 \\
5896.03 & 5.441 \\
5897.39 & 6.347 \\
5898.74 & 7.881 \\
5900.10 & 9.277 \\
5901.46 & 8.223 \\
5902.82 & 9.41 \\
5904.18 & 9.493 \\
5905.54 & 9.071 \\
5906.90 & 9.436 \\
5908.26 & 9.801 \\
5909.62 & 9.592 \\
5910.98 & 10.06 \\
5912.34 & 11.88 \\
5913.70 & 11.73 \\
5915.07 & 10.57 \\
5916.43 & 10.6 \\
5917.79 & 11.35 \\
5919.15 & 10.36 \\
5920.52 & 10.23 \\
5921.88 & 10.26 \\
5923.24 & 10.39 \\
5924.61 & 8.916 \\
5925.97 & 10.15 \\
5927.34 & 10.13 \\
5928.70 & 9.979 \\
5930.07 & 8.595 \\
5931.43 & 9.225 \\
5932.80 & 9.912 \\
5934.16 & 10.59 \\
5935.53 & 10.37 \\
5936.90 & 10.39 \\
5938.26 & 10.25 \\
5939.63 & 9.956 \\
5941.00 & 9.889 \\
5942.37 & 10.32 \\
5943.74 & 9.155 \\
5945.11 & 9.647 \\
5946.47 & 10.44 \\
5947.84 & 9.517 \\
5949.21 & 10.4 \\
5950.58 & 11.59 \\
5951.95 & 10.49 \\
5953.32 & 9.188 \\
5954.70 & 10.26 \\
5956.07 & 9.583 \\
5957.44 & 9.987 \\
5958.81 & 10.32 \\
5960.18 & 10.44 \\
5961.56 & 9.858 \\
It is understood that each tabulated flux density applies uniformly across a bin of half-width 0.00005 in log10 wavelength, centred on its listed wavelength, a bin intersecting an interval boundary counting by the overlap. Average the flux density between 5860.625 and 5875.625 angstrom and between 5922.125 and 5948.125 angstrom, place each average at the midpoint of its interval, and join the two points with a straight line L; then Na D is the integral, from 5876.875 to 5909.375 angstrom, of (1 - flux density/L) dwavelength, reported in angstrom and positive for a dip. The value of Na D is 5.67 angstrom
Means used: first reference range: 9.98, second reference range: 9.9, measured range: 8.21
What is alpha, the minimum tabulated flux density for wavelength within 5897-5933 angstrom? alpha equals 6.347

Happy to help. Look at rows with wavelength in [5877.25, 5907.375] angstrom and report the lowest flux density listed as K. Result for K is 5.277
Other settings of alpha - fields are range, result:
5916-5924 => 10.23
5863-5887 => 7.235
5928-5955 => 8.595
